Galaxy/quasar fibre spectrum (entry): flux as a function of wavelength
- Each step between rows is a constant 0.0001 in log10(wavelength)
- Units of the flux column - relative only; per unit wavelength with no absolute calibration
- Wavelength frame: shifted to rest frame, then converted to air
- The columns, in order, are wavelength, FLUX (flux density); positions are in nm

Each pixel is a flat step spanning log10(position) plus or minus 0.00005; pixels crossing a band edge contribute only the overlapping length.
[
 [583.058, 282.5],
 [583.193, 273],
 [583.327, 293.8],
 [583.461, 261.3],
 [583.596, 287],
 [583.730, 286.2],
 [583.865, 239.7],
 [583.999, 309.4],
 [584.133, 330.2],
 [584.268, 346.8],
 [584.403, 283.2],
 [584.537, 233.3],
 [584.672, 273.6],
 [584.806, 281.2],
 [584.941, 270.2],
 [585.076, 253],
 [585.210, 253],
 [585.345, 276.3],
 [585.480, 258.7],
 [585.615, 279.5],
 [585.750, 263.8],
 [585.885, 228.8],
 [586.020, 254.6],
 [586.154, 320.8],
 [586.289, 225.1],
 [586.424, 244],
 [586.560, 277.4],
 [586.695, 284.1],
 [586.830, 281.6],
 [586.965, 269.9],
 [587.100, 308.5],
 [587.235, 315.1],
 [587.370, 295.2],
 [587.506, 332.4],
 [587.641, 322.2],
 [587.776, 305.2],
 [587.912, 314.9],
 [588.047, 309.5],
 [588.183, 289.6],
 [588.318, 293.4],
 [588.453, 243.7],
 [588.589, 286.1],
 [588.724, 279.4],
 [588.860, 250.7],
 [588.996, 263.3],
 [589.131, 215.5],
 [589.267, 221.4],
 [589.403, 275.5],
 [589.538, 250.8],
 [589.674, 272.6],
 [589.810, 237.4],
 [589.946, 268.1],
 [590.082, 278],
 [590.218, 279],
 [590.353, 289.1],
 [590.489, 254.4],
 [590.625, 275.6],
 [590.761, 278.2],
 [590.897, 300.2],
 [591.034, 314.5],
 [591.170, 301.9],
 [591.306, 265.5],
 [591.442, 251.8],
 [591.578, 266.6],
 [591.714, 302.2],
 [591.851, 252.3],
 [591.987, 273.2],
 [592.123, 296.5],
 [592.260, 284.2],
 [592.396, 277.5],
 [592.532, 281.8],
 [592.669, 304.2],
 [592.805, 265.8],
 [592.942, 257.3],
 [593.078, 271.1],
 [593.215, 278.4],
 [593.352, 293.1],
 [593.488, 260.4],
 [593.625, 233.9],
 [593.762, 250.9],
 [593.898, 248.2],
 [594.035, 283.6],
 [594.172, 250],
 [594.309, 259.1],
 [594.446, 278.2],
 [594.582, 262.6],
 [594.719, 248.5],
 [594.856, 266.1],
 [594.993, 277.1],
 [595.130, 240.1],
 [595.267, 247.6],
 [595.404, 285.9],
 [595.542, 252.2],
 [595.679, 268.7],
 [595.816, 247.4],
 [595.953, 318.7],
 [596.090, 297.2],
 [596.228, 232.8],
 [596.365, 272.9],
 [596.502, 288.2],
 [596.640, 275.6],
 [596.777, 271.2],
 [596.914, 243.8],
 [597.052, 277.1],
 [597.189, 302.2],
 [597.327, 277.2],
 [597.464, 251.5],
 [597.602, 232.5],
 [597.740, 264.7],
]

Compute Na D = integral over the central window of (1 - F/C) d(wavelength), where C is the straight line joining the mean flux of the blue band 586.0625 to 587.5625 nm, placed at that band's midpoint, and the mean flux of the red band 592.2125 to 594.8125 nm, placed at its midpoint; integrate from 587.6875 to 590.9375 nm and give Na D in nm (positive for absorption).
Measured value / 0.08 nm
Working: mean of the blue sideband 286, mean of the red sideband 268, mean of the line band 272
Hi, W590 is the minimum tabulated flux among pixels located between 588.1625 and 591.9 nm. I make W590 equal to 215.5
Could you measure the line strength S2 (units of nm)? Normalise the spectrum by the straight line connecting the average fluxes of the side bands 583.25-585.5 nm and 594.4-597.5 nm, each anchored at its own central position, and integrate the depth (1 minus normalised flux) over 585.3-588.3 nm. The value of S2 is -0.08 nm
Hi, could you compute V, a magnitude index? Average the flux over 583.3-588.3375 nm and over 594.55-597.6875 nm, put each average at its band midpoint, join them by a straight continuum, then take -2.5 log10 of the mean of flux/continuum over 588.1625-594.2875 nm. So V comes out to 0.02 mag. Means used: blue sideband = 283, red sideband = 267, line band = 270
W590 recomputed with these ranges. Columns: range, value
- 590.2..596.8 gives 232.8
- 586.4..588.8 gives 243.7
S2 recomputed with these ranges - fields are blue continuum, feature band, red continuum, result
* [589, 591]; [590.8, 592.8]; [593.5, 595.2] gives -0.16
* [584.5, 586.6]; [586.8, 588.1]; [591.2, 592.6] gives -0.19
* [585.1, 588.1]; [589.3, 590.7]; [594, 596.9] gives 0.05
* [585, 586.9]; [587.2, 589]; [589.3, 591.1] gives -0.16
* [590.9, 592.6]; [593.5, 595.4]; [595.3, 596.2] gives 0.13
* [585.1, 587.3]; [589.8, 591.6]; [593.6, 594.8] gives -0.09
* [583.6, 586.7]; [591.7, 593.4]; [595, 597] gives -0.06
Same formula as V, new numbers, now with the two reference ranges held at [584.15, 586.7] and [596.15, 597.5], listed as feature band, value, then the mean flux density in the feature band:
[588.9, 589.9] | 0.09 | 249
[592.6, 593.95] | 0.01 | 267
